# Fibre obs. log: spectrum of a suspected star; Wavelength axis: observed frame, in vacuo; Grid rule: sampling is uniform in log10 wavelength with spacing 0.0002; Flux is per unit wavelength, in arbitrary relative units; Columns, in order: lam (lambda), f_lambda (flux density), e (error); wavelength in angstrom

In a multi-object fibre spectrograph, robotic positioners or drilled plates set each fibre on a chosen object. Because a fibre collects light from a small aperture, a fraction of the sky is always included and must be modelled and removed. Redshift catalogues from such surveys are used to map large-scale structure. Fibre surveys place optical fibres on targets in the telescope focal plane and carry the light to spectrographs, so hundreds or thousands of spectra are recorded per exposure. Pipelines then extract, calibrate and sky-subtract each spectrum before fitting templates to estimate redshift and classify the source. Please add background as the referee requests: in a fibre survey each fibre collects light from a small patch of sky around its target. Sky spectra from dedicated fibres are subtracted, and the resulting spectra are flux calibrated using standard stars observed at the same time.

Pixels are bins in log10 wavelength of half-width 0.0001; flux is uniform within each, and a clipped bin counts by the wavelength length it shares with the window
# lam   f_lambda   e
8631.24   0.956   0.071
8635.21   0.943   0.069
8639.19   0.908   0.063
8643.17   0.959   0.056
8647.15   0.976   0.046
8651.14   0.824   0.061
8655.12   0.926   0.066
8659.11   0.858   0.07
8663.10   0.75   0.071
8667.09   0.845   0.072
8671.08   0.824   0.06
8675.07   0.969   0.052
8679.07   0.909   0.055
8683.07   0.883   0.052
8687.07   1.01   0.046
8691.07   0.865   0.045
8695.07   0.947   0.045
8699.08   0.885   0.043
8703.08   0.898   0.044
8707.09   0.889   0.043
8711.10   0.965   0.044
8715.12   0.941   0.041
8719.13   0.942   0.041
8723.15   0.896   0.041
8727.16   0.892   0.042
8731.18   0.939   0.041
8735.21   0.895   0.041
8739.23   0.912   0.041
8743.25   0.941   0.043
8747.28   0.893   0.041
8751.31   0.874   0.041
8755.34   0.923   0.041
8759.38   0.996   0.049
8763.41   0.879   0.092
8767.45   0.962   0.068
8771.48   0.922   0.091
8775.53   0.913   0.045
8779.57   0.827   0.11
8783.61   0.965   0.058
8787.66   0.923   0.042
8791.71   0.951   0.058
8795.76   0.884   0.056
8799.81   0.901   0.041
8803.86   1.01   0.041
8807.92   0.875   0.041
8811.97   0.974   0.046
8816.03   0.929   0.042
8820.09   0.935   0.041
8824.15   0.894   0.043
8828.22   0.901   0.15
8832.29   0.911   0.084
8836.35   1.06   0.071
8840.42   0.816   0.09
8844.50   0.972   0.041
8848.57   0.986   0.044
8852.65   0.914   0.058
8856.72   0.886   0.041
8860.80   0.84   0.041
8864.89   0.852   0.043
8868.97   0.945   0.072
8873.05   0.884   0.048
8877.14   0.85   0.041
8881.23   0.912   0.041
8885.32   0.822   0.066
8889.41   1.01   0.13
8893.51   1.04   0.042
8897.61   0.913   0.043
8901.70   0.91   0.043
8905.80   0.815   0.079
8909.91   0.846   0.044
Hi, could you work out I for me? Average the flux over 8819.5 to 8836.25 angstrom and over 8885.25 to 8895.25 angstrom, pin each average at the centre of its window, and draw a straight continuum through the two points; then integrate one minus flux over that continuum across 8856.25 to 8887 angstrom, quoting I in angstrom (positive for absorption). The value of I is 2.9 angstrom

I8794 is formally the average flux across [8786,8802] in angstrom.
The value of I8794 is 0.916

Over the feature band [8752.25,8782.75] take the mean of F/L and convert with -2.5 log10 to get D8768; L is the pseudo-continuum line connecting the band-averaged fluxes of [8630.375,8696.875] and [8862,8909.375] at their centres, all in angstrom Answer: -0.019 mag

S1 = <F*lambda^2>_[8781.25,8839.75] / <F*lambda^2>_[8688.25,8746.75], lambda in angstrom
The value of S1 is 1.04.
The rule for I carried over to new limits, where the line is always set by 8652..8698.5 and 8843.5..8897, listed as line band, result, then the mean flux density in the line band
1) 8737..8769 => -0.82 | 0.922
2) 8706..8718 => -0.57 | 0.935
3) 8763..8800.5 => -0.49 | 0.914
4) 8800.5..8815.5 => -0.65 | 0.946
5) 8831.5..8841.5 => -0.35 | 0.943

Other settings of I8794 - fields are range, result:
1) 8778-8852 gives 0.929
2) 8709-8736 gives 0.925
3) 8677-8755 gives 0.915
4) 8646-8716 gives 0.896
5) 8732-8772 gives 0.92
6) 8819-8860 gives 0.925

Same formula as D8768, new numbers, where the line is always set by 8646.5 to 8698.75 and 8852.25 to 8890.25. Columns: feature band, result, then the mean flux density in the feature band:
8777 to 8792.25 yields -0.030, 0.913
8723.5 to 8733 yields -0.029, 0.912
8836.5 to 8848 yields -0.054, 0.933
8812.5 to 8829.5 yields -0.040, 0.92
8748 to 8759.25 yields -0.031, 0.914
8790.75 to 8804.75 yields -0.050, 0.93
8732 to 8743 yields -0.030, 0.913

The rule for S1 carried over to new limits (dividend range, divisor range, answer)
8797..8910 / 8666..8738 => 1.04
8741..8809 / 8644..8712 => 1.05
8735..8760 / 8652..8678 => 1.08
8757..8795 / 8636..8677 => 1.07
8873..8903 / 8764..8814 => 1.02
